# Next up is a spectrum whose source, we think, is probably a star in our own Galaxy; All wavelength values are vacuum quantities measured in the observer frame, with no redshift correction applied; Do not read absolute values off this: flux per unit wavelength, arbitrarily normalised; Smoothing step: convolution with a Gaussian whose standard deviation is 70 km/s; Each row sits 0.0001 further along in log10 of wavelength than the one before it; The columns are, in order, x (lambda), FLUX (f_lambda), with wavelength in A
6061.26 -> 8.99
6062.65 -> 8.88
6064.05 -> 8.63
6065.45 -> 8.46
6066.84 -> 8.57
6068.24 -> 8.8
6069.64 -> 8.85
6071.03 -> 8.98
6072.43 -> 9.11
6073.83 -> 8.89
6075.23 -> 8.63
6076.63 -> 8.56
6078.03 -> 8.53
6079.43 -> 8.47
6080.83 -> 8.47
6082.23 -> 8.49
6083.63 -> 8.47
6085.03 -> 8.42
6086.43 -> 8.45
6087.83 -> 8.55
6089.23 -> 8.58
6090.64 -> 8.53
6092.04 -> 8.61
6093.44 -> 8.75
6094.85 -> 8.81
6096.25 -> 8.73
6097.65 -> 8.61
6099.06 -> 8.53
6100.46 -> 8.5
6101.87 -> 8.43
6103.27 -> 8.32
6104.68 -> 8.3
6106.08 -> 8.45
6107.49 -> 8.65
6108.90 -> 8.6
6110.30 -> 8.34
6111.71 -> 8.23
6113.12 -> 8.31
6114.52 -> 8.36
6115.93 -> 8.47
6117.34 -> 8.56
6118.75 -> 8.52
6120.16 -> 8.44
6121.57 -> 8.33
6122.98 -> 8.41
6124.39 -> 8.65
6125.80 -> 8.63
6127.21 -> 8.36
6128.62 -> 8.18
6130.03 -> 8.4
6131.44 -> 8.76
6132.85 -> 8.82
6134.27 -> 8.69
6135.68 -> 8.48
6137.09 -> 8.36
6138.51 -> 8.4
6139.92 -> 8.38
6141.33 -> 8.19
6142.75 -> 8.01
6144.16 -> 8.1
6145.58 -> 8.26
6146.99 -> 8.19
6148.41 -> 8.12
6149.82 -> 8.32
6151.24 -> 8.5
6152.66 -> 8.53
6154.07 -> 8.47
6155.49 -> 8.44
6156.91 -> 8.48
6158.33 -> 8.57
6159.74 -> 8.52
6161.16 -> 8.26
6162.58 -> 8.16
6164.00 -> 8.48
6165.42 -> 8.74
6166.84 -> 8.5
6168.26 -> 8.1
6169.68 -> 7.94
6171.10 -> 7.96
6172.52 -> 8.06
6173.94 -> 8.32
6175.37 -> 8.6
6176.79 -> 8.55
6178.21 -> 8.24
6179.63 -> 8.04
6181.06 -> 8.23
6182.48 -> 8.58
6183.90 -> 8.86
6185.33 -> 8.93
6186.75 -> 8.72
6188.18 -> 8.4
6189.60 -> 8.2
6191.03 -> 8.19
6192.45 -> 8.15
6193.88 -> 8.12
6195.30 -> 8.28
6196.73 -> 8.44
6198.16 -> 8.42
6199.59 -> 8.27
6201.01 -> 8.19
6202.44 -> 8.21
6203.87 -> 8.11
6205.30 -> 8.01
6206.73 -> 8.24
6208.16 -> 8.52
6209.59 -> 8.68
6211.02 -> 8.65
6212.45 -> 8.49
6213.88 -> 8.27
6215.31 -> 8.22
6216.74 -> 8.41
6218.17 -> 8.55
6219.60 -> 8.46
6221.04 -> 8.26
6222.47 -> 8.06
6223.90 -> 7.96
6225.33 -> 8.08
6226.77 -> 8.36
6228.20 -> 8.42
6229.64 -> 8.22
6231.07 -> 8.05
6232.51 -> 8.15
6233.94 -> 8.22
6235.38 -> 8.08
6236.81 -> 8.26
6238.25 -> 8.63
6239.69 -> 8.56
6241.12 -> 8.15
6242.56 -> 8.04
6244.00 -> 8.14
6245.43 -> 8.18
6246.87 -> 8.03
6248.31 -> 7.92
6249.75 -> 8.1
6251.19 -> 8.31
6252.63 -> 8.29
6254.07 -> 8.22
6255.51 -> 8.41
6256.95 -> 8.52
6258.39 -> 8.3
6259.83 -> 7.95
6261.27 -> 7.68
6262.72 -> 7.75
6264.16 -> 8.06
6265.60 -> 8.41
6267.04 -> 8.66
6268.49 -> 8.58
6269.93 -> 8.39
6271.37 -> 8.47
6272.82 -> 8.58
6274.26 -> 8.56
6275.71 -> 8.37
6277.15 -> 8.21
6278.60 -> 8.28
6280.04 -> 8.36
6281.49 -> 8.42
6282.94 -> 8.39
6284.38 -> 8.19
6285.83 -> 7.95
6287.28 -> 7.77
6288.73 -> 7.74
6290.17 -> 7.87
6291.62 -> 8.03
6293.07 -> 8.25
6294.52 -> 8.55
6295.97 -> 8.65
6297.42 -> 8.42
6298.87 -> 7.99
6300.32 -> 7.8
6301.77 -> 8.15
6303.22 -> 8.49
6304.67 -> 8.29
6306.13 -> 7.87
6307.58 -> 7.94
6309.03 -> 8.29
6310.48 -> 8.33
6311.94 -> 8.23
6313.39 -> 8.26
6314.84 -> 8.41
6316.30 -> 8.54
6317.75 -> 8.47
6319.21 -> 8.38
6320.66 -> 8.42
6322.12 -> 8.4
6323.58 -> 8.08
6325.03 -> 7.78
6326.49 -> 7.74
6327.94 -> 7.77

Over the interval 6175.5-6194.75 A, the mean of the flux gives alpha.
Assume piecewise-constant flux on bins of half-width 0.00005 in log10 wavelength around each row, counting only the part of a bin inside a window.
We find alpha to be 8.41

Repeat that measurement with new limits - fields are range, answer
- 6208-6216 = 8.47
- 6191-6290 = 8.25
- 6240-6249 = 8.1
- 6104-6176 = 8.39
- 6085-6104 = 8.56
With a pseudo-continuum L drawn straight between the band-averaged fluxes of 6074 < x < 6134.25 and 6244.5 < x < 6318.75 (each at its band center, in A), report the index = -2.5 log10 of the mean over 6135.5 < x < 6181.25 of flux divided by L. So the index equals 0.01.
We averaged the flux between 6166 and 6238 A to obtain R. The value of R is 8.31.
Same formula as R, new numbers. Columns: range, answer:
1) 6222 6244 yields 8.21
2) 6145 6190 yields 8.39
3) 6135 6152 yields 8.27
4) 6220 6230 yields 8.2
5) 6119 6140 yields 8.49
